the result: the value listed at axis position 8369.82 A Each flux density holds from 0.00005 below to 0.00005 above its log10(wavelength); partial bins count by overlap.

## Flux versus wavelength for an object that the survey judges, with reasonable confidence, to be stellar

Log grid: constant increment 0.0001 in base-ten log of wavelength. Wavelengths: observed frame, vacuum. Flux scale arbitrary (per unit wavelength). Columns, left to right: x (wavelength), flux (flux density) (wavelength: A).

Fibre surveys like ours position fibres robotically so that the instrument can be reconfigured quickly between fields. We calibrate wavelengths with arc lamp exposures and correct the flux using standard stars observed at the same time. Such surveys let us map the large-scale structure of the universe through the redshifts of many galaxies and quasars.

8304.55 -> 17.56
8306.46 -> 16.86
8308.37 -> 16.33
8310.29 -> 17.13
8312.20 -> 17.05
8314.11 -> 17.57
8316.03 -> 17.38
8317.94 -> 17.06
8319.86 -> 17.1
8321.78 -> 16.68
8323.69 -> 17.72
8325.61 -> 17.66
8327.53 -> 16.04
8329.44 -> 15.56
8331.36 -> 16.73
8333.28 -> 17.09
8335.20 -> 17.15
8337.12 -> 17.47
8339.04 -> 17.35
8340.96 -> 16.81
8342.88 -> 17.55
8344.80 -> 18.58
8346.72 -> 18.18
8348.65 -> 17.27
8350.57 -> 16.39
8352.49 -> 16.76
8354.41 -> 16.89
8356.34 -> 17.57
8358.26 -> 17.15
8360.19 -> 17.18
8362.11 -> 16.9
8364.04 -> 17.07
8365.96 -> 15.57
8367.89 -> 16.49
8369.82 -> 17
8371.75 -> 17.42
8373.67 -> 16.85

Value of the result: 17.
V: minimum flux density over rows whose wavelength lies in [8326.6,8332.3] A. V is 15.56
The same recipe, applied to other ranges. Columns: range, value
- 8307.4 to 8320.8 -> 16.33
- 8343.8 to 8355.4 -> 16.39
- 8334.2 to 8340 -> 17.15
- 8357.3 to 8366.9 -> 15.57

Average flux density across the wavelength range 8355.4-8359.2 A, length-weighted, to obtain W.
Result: 17.4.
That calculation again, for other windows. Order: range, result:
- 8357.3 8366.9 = 16.8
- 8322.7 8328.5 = 17.2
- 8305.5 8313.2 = 16.9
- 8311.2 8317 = 17.4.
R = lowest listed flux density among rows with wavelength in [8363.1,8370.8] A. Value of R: 15.57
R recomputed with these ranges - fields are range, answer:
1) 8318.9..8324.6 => 16.68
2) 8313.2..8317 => 17.38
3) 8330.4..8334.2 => 16.73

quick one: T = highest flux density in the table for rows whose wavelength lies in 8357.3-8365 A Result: 17.18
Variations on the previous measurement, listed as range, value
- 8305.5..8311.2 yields 17.13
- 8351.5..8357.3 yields 17.57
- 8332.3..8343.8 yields 17.55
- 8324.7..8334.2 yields 17.66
